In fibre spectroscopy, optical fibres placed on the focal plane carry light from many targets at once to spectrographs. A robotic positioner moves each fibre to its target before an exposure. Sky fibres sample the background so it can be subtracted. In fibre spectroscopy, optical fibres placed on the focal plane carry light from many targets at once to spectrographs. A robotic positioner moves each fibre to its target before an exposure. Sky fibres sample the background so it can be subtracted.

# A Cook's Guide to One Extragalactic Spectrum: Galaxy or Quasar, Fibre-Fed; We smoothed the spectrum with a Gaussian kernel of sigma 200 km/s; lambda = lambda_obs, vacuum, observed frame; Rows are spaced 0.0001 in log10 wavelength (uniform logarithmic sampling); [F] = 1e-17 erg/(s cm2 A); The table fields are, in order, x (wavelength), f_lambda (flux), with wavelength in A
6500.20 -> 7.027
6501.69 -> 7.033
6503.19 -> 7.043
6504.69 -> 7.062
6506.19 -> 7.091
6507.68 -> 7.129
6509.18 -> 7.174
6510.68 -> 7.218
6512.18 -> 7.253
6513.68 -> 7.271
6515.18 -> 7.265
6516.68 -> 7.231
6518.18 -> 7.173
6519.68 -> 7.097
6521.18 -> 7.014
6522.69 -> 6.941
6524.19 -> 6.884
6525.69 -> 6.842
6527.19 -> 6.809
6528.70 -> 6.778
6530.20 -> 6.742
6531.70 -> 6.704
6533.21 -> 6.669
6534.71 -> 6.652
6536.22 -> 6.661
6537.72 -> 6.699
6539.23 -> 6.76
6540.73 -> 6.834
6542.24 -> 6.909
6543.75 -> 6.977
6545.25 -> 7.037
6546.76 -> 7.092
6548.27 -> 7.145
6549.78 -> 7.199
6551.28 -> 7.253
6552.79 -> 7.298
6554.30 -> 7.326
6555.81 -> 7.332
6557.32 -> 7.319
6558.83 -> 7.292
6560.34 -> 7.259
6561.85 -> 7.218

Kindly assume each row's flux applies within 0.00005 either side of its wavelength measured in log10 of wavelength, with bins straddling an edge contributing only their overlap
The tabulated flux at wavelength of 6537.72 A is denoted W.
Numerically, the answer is 6.699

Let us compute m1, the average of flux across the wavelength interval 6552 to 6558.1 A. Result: 7.31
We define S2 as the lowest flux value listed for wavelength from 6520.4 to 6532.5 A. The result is 6.704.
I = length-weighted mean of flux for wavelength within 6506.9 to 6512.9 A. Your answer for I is 7.2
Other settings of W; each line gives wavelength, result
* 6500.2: 7.027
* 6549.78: 7.199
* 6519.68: 7.097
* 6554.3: 7.326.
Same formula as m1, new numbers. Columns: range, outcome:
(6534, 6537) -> 6.66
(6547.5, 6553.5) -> 7.23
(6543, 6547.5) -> 7.04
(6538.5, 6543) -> 6.83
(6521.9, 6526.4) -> 6.88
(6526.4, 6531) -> 6.78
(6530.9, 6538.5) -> 6.68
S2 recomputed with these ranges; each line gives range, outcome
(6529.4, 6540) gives 6.652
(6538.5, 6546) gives 6.76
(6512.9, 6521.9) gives 7.014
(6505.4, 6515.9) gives 7.091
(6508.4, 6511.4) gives 7.174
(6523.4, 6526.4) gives 6.842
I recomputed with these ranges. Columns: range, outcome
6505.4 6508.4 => 7.12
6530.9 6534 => 6.69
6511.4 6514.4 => 7.26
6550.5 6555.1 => 7.3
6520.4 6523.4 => 6.96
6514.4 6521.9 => 7.16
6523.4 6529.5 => 6.83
